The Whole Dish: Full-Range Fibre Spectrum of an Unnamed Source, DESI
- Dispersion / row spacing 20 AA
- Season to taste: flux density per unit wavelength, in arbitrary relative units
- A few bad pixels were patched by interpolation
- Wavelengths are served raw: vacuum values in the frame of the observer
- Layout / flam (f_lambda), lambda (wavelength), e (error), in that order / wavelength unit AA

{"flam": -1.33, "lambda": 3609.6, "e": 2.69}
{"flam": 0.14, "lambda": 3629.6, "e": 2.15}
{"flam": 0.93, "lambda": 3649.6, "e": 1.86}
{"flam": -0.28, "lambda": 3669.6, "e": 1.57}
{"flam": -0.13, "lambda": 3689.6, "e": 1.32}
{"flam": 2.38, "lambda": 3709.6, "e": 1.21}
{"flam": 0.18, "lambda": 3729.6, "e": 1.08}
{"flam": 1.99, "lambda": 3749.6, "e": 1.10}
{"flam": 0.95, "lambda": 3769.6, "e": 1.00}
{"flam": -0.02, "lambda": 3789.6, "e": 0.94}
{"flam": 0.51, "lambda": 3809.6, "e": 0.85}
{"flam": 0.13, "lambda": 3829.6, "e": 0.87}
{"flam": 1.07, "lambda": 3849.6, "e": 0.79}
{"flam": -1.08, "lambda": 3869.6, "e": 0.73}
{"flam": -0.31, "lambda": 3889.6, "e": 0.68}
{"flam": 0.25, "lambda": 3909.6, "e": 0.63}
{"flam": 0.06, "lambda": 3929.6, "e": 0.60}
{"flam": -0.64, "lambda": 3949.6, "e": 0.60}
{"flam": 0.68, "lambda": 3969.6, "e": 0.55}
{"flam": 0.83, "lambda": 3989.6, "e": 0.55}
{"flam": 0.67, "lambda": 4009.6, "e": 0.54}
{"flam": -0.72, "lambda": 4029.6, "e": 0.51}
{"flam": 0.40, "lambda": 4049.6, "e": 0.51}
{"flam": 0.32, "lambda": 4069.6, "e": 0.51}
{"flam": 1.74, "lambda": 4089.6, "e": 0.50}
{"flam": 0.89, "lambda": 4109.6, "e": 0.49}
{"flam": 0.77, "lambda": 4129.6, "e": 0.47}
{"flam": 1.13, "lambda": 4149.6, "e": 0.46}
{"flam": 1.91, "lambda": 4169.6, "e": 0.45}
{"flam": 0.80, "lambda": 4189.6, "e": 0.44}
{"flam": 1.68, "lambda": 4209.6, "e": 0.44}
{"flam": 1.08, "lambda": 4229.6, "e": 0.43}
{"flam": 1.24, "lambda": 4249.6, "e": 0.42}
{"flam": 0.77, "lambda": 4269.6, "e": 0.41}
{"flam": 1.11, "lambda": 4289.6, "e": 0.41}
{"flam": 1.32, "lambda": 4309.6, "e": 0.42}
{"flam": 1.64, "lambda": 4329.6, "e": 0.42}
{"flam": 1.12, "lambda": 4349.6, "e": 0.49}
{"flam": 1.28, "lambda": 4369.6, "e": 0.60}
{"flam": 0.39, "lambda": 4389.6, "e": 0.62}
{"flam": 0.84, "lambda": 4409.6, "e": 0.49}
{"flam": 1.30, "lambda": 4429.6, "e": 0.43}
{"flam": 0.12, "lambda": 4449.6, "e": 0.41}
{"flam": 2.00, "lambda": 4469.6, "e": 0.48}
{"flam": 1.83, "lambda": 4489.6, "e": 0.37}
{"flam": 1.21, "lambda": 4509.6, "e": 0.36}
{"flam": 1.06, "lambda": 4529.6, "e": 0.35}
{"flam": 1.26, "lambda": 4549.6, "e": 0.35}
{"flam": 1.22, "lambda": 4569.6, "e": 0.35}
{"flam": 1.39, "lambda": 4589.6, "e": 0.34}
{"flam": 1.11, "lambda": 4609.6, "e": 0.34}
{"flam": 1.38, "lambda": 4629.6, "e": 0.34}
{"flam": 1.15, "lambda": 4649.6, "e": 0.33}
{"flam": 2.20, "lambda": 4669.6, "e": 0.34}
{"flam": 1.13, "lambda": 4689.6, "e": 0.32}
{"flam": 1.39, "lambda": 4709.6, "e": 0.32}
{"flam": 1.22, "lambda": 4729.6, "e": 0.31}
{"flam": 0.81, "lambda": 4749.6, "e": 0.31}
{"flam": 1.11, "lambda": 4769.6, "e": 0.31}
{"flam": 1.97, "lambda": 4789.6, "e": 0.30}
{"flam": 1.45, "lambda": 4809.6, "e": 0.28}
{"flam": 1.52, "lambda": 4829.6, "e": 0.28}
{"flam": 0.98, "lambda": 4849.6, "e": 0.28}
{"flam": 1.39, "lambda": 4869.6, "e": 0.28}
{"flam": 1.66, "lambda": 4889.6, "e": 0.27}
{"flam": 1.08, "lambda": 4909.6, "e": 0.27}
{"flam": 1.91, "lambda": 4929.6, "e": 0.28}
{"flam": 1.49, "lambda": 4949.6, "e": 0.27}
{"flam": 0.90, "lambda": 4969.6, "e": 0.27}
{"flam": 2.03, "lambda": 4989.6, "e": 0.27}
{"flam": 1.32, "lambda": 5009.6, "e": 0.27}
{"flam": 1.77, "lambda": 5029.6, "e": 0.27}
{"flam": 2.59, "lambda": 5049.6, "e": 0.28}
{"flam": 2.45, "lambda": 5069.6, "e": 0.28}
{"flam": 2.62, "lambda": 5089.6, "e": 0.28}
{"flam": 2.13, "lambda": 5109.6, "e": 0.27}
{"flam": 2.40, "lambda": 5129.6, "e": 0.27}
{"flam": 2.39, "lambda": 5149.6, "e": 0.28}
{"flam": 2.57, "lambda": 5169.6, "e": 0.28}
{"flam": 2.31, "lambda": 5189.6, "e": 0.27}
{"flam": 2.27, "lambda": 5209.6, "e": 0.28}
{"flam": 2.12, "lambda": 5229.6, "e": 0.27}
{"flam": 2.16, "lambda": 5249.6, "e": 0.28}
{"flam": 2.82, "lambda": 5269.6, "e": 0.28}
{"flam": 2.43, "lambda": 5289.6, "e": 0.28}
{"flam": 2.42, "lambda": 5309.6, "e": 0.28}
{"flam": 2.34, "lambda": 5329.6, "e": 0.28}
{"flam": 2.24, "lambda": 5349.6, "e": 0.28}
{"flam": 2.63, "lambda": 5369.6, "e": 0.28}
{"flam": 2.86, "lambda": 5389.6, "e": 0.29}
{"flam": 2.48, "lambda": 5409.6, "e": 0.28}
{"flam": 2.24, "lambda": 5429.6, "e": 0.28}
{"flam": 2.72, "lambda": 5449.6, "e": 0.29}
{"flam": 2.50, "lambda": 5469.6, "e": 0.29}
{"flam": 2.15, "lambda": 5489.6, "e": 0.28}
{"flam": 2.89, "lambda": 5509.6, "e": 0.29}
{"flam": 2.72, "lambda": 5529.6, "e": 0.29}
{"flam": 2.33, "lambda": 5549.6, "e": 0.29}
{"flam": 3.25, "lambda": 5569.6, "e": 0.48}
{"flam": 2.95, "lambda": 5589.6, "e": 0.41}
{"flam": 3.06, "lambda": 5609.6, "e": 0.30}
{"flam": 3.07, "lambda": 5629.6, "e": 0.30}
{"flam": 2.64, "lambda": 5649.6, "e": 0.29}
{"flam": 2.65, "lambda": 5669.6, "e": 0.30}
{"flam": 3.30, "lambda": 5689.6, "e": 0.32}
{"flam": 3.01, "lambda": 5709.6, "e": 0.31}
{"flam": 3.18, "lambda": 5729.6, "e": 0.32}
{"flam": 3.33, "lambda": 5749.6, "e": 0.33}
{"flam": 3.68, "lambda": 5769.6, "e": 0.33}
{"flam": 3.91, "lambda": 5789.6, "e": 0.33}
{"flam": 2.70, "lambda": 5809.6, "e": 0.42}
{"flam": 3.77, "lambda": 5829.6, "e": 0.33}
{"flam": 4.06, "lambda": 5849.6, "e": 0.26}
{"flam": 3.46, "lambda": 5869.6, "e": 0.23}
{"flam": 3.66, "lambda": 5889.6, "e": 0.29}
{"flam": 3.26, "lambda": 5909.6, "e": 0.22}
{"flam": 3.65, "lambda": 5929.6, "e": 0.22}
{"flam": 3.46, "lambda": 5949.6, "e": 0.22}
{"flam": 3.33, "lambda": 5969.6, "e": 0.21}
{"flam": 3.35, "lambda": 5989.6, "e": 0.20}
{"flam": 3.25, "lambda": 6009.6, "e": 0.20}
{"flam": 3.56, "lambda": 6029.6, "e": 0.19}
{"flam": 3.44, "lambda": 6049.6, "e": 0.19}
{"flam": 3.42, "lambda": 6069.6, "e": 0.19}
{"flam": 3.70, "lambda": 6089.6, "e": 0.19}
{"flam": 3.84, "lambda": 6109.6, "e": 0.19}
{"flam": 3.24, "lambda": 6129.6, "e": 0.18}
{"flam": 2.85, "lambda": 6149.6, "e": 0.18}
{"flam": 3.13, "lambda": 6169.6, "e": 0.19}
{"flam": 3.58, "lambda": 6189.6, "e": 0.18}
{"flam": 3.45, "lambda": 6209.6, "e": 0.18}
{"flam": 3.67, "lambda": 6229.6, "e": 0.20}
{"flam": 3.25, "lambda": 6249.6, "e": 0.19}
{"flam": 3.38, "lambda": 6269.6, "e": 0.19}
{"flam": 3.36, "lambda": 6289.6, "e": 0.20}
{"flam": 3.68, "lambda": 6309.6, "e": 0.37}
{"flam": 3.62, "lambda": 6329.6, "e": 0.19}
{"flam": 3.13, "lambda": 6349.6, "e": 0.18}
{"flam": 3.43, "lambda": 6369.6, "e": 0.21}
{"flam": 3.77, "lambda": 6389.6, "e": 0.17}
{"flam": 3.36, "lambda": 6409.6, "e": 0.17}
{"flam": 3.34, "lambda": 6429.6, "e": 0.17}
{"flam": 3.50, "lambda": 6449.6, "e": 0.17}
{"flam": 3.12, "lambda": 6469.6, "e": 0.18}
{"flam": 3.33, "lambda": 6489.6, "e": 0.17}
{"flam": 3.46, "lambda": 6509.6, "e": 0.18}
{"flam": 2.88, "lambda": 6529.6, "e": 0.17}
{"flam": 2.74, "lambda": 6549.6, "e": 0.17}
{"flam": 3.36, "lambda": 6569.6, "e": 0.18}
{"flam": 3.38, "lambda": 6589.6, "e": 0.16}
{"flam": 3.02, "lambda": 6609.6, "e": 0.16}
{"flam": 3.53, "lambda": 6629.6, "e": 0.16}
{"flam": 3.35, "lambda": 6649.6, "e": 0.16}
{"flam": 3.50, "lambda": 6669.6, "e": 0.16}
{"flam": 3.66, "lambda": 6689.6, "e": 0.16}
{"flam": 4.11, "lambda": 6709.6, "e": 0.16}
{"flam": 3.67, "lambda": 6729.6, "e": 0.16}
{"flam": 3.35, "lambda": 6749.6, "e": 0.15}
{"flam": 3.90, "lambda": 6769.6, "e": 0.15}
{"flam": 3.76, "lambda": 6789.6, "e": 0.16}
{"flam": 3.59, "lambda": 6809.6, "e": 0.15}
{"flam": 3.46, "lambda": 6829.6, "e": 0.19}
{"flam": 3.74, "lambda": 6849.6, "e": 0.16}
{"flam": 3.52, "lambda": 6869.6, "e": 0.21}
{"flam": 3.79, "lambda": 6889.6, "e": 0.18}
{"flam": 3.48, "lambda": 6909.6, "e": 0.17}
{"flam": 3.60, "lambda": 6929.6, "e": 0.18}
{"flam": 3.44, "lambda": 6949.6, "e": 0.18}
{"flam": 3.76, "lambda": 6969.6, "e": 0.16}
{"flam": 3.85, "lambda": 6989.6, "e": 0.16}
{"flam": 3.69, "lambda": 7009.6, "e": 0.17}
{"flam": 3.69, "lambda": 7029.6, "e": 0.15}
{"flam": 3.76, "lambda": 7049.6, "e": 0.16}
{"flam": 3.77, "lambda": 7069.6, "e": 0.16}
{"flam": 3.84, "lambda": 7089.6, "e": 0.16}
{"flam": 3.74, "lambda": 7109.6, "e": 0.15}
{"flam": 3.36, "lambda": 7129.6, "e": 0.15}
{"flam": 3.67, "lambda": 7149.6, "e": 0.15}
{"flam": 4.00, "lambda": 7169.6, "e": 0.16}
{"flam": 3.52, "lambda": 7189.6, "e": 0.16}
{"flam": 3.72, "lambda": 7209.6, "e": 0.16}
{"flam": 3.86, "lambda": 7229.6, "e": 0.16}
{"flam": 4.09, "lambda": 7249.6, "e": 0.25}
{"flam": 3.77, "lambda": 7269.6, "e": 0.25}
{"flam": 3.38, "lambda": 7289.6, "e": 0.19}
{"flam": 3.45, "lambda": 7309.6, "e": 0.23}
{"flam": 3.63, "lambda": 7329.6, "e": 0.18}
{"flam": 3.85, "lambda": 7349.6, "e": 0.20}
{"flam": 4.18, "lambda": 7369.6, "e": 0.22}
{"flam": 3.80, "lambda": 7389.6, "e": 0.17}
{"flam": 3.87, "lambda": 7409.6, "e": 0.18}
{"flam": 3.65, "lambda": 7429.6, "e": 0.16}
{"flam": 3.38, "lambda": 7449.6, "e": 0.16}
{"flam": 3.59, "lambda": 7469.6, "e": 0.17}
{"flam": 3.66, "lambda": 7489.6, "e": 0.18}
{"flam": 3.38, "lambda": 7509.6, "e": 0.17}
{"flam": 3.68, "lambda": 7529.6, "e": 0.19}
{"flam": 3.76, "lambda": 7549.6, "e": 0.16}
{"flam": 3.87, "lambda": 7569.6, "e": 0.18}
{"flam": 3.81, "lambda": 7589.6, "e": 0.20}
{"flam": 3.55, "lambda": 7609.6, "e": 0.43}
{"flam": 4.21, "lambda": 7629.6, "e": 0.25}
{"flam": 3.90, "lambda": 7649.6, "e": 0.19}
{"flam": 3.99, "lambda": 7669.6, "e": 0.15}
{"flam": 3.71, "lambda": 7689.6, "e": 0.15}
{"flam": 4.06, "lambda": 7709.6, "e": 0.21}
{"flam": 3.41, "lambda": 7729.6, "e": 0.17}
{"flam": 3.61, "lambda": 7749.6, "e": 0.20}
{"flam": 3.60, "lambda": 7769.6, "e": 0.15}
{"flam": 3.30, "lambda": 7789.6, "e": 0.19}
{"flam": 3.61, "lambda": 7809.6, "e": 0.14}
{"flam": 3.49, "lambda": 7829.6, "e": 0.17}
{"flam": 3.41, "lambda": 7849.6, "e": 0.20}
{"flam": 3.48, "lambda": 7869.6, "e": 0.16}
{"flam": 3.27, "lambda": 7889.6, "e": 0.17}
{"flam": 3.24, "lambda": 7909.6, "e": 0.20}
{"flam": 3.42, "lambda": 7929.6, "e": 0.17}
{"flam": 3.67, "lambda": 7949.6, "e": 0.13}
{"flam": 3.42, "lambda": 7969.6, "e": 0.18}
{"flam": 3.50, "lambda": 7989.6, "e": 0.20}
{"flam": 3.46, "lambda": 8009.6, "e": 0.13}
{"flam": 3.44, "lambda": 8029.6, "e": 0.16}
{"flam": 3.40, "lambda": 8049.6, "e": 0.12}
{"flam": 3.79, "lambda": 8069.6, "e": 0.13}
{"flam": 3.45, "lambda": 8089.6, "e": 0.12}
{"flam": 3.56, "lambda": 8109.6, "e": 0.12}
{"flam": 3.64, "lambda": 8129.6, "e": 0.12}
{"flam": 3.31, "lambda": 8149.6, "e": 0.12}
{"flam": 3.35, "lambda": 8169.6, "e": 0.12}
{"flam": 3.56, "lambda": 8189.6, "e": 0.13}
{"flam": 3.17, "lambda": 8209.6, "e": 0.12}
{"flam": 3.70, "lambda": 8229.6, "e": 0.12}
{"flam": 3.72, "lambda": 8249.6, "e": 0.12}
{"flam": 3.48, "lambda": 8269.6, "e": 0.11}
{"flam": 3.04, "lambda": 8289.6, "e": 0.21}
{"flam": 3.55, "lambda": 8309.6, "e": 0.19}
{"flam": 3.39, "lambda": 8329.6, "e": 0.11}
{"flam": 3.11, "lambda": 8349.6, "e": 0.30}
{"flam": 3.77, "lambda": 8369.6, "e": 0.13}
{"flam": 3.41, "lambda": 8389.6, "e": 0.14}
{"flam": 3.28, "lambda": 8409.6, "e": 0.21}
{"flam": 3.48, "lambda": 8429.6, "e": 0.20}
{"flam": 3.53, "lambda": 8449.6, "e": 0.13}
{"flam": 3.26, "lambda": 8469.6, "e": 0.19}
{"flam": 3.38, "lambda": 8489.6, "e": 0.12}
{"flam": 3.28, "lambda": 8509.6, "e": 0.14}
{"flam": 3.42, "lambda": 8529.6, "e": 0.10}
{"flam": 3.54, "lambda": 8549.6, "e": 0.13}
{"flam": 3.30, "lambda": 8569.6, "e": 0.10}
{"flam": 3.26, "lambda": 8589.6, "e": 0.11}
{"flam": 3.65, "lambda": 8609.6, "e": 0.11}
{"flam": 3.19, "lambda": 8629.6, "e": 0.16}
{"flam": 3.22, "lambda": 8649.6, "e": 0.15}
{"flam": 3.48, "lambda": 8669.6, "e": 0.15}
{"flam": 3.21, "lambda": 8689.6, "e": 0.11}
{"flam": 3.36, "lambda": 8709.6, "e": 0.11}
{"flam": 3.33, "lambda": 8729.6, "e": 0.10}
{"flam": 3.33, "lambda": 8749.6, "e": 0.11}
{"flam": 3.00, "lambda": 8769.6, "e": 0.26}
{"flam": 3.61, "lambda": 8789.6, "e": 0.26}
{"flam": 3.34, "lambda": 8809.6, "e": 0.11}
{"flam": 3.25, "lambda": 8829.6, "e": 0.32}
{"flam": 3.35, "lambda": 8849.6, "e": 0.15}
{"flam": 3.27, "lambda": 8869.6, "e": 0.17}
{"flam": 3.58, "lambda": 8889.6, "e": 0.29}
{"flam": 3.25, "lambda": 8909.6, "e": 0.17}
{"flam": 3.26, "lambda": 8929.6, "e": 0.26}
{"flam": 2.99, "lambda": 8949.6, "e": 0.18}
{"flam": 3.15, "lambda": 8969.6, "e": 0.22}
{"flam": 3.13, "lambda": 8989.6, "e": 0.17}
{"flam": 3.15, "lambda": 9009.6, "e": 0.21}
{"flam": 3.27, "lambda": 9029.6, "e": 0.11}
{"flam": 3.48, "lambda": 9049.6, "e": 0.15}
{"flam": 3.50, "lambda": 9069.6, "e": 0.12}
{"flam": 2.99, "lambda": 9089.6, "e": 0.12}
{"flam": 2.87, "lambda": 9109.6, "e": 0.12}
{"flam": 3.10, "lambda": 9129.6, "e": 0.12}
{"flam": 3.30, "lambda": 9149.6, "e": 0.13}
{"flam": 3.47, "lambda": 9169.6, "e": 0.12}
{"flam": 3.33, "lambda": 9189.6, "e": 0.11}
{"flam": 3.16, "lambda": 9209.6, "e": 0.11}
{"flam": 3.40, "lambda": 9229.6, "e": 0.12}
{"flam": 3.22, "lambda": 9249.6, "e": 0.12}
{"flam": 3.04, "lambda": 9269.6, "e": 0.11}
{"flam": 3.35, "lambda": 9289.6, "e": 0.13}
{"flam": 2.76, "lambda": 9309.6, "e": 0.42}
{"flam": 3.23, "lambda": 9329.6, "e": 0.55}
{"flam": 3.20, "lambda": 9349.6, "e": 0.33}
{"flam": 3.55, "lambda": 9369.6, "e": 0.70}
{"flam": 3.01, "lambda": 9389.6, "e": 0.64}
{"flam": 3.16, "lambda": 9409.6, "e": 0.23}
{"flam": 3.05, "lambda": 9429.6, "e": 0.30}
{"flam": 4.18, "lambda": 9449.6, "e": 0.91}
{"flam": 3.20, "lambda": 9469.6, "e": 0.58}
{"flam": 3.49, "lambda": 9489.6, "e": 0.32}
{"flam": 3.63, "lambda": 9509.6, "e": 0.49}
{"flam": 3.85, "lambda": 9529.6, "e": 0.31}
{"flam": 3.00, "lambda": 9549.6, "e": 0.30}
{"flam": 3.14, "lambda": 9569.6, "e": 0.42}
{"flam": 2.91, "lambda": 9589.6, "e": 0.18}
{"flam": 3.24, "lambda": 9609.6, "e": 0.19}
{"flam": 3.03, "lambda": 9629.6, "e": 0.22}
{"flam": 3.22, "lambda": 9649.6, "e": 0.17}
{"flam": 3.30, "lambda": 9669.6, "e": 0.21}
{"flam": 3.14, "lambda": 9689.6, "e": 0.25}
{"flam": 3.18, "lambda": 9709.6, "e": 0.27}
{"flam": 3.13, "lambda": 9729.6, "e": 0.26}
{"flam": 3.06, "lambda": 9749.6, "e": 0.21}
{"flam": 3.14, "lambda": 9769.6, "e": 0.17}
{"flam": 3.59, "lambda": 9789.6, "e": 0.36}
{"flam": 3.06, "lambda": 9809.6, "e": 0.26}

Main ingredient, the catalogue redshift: 0.26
